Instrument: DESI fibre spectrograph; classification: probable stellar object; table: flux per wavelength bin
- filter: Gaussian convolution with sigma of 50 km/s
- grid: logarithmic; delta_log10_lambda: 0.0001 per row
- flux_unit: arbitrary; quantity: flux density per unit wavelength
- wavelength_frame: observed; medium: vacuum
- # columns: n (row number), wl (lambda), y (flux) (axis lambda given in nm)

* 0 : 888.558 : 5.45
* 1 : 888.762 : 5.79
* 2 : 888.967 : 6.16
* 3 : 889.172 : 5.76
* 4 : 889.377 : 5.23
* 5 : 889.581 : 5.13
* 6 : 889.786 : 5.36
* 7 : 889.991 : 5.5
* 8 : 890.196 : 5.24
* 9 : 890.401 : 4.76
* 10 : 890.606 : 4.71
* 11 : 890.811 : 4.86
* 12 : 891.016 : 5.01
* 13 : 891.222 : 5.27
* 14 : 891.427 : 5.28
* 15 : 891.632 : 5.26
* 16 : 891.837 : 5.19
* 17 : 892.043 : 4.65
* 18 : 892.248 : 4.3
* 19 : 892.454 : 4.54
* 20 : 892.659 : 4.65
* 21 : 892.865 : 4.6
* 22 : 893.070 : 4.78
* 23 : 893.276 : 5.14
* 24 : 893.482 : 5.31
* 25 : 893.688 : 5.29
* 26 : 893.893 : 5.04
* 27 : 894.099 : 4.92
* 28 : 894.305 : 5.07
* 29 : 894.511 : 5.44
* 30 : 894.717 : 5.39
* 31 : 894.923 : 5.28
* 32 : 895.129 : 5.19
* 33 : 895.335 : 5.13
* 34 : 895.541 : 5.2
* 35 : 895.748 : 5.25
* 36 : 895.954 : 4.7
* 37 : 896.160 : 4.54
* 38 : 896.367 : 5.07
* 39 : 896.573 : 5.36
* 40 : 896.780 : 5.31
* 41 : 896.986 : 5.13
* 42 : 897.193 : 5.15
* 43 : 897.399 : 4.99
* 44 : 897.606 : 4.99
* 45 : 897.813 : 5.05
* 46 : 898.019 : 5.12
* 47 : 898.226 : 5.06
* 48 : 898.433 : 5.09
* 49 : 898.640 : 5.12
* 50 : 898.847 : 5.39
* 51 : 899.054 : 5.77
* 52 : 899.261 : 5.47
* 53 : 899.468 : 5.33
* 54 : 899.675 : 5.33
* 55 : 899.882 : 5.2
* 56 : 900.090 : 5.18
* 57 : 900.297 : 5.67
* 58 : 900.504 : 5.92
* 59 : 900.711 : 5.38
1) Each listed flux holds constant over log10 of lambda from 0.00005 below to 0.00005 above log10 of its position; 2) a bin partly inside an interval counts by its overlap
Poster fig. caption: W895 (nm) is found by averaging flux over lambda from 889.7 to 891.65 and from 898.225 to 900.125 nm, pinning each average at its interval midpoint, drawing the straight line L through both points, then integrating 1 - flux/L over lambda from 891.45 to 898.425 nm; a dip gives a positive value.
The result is 0.24 nm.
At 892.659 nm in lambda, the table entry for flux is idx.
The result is 4.65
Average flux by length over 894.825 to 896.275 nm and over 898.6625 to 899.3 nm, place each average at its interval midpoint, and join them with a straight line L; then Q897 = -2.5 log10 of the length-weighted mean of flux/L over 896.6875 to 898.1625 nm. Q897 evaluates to 0.04 mag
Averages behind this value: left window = 5.04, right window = 5.5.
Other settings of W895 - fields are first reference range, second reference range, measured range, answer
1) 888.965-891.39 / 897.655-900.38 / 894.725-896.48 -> 0.06 nm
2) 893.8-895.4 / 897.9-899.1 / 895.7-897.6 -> 0.06 nm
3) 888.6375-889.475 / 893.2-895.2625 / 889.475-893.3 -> 0.38 nm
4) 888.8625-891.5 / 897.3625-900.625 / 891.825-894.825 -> 0.18 nm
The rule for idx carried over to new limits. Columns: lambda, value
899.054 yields 5.77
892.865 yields 4.6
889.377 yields 5.23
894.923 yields 5.28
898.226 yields 5.06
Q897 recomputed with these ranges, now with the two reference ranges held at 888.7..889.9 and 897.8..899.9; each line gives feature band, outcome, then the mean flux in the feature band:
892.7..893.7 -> 0.10 mag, 4.97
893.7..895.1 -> 0.04 mag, 5.2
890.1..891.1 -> 0.13 mag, 4.91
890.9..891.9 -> 0.06 mag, 5.2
